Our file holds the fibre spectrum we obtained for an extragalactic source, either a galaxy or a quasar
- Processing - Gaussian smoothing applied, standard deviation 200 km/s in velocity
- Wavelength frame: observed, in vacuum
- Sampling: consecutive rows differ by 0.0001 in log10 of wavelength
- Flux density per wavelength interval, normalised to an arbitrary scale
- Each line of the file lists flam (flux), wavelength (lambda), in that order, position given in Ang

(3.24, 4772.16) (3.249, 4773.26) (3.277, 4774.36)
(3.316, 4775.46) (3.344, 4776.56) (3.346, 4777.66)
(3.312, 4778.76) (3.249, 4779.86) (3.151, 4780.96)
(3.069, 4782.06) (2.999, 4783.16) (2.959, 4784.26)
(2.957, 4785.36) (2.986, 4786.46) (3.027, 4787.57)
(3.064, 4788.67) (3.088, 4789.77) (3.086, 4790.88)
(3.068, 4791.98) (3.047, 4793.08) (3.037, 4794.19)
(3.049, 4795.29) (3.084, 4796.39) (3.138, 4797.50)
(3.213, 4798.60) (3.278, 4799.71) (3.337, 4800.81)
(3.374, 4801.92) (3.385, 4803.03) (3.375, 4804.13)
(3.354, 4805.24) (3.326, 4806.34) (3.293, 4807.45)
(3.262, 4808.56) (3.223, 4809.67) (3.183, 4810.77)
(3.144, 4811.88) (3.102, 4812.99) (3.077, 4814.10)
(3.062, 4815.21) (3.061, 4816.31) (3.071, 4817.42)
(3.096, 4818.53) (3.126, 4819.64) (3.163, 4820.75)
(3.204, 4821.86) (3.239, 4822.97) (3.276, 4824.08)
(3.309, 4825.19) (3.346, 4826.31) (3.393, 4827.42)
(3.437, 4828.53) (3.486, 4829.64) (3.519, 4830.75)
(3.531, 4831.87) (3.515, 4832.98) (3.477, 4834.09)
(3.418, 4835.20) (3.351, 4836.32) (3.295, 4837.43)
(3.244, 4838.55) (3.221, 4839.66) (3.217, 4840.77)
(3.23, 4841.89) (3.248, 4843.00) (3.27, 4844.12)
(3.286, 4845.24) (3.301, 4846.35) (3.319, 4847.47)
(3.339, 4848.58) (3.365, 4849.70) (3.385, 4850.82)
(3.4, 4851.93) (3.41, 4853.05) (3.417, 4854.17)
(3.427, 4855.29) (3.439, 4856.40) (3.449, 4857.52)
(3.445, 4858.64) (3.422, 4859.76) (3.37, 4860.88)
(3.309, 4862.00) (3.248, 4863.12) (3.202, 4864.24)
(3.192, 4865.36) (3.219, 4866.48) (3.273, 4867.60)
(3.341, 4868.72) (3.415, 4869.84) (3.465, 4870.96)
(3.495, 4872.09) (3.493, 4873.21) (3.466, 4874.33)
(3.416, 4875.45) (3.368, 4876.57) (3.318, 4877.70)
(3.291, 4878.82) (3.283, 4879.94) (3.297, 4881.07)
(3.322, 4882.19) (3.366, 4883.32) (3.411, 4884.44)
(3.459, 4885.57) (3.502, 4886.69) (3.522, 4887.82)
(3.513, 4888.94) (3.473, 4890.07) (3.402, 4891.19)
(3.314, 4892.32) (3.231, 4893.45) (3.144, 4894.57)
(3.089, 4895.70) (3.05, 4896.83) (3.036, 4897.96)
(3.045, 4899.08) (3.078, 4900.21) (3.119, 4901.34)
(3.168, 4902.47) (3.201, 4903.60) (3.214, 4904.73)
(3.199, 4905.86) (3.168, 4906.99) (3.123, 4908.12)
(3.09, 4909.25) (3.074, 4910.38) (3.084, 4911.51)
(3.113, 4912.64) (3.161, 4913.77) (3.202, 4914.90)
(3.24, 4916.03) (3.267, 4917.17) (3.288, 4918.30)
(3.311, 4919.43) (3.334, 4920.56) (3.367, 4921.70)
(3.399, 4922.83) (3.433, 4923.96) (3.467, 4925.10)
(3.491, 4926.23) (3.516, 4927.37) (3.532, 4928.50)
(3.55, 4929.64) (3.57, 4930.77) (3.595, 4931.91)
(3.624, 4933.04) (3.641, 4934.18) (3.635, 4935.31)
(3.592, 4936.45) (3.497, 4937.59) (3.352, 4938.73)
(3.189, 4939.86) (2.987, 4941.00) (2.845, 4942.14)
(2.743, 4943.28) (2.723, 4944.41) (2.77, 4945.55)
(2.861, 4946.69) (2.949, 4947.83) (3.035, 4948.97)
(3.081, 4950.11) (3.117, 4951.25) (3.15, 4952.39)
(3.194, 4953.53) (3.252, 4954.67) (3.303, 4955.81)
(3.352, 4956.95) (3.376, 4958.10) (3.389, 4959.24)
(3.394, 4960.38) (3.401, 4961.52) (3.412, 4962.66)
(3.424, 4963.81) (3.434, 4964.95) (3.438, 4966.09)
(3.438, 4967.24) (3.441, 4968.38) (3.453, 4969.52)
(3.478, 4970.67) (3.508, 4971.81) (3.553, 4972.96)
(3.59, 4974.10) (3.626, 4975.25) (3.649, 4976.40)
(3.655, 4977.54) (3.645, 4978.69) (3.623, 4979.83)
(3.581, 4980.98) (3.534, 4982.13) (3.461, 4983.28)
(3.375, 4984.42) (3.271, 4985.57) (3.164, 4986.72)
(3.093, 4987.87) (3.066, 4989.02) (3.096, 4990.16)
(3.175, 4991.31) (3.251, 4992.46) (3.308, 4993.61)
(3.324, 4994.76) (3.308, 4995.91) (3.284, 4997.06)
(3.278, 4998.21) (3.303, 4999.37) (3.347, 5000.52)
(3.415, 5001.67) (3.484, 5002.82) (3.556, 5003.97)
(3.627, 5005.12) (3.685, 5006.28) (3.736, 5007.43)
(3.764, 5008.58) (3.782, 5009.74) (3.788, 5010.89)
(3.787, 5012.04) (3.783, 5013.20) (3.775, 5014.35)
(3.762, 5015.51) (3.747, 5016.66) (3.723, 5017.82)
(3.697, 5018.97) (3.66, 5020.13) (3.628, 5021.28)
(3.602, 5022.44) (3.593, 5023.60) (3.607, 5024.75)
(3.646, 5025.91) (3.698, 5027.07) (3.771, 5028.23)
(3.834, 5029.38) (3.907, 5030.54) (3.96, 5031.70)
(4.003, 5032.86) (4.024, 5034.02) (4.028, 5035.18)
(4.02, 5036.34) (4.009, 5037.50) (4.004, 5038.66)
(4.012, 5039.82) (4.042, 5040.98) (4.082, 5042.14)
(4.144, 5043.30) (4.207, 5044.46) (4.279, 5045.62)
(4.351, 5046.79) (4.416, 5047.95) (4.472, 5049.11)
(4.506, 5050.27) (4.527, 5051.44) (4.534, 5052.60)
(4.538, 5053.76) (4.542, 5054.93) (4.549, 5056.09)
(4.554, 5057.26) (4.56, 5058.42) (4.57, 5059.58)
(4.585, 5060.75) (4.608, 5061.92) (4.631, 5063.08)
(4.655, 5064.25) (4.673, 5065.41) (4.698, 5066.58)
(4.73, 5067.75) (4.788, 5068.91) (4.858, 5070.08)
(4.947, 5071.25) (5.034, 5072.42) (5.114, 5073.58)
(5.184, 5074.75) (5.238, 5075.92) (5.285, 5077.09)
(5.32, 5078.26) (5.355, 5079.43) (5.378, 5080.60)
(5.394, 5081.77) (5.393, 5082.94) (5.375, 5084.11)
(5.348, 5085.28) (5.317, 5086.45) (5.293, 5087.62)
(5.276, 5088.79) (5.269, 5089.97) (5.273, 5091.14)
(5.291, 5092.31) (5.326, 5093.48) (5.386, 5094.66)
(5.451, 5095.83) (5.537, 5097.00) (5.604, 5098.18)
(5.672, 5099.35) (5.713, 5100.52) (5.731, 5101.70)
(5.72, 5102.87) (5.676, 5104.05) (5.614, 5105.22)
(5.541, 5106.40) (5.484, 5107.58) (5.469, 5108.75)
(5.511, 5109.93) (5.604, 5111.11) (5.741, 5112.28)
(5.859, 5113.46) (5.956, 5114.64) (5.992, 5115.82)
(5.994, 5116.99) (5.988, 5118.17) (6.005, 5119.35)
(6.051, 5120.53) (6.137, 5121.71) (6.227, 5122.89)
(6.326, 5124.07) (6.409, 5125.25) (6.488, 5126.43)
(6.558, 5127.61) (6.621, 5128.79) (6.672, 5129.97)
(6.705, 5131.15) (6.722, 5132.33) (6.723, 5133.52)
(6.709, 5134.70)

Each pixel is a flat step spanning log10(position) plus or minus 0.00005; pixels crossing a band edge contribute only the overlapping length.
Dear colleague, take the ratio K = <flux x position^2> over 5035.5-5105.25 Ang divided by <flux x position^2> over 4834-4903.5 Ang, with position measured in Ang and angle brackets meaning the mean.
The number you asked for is 1.6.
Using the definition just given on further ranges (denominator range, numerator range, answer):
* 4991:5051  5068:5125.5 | 1.51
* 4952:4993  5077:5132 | 1.78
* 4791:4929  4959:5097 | 1.34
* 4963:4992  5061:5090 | 1.54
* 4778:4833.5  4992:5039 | 1.25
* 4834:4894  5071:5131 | 1.86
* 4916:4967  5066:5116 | 1.73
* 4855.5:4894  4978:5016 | 1.08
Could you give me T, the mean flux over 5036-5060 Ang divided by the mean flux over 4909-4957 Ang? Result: 1.3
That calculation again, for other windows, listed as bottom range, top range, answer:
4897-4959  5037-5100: 1.50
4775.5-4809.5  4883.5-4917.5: 1.01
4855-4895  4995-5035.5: 1.09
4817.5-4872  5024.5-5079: 1.33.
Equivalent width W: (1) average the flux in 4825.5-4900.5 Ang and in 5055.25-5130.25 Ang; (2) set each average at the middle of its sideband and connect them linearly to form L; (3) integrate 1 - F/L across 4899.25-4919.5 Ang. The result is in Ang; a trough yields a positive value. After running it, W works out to 3.2 Ang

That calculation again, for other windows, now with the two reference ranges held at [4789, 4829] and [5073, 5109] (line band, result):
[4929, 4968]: 9.3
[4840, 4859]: 0.9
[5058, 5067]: 1.0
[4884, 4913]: 5.0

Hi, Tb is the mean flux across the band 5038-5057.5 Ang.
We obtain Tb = 4.33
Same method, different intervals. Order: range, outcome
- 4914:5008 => 3.35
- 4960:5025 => 3.5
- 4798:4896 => 3.32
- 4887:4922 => 3.21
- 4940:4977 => 3.26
